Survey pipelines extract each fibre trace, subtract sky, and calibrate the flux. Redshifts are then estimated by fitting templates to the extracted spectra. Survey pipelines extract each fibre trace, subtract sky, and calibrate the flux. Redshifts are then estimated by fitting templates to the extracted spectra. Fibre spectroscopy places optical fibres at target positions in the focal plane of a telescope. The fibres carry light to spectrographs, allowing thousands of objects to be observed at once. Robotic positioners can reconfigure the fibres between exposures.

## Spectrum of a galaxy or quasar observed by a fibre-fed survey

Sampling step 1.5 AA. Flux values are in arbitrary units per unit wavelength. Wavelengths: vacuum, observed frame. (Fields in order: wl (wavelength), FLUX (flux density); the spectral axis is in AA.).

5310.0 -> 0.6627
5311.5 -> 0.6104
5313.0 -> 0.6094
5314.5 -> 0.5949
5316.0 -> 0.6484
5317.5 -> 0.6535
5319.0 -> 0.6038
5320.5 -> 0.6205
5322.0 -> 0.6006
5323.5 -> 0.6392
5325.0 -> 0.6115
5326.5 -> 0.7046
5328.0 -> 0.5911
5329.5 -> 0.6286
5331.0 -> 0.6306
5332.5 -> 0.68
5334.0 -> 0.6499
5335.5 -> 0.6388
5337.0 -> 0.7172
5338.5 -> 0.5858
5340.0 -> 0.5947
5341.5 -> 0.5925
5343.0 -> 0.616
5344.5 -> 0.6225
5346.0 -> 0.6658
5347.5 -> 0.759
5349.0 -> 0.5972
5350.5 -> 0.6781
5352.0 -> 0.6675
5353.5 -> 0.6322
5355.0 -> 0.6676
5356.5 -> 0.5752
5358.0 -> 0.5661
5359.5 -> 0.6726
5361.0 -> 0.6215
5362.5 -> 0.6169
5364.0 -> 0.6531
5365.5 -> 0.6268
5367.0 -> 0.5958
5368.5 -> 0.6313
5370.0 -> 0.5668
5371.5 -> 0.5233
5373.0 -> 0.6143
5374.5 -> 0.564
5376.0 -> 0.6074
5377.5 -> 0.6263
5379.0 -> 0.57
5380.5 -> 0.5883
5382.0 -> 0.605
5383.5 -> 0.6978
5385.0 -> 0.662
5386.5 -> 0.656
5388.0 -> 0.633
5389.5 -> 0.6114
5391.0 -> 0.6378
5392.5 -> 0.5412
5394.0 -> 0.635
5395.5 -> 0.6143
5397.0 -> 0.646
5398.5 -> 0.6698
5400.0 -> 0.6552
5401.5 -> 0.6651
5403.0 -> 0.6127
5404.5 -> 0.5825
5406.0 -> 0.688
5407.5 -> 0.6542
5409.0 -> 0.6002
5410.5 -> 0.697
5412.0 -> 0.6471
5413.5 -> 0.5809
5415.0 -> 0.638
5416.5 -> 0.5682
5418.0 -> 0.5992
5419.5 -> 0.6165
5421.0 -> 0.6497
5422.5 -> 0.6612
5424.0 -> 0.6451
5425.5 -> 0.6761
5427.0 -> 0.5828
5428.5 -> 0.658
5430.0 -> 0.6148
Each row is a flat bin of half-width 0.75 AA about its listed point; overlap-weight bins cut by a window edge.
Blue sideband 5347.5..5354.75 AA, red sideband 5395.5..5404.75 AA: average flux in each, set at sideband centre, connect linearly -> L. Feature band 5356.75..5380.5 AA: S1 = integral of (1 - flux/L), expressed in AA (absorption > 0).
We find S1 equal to 1.8 AA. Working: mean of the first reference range 0.657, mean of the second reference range 0.64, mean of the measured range 0.603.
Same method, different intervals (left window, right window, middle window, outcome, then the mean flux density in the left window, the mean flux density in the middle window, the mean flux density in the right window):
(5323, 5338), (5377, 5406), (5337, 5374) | 0.9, 0.648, 0.624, 0.628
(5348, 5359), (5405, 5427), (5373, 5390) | 0.3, 0.63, 0.62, 0.635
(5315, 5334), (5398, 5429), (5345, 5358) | -0.3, 0.634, 0.65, 0.635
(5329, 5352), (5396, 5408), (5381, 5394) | 0.3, 0.645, 0.63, 0.646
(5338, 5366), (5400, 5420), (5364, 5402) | 0.7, 0.633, 0.618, 0.628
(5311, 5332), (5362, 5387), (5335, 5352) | -0.7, 0.626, 0.644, 0.612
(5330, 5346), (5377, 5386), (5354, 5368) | 0.2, 0.634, 0.622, 0.626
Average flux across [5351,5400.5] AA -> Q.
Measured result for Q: 0.62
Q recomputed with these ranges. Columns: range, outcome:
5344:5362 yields 0.644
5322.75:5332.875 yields 0.639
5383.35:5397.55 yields 0.631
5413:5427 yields 0.625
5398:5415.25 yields 0.641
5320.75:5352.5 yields 0.641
